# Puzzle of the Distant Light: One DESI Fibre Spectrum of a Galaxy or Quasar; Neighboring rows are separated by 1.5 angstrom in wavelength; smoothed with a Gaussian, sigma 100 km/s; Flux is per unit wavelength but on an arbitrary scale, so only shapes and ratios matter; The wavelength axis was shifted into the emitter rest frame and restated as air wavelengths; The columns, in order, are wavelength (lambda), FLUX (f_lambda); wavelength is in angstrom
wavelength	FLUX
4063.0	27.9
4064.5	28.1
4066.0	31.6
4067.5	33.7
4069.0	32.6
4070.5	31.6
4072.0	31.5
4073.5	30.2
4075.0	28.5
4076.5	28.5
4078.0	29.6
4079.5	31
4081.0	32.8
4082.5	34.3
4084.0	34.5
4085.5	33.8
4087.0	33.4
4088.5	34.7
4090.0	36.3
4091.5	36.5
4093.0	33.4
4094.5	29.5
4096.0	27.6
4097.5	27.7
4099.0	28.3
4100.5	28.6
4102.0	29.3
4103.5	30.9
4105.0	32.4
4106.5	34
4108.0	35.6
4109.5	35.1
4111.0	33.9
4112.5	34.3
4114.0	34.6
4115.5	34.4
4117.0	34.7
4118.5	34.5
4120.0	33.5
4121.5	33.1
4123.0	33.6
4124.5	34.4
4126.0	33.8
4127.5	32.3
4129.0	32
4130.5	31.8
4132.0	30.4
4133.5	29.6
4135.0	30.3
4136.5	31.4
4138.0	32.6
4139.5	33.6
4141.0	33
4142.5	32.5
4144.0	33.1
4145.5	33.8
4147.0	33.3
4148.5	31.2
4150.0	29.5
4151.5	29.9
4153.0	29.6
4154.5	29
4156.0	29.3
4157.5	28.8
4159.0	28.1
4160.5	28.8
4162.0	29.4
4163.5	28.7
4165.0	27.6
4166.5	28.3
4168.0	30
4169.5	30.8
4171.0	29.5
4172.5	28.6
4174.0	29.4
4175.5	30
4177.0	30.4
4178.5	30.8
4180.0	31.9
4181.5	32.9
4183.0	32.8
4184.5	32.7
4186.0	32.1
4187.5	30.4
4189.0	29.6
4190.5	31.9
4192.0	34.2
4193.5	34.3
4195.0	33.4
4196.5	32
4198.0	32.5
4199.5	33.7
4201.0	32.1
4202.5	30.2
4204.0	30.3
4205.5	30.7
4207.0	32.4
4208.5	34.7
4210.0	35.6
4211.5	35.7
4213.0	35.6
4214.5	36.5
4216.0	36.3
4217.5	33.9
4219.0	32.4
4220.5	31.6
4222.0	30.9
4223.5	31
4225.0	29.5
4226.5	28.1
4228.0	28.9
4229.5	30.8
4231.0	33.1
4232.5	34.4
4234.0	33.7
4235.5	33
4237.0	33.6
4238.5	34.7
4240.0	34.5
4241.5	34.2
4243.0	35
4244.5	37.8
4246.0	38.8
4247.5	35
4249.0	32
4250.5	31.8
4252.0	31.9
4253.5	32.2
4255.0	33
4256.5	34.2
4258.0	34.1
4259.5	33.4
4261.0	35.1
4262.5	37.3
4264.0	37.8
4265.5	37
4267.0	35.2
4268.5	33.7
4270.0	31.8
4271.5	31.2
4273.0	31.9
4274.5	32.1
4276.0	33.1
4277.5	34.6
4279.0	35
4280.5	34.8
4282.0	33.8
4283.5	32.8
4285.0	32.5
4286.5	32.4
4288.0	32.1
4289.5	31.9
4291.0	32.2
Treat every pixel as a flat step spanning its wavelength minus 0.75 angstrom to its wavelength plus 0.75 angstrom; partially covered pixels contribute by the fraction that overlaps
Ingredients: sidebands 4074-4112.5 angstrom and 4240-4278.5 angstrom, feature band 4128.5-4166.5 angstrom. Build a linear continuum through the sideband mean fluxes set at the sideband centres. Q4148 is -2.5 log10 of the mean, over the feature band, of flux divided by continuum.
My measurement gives 0.07 mag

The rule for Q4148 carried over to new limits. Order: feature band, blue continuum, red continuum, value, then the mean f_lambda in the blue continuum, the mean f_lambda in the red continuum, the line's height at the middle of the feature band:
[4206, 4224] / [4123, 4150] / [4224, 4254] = -0.03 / 32.3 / 33.1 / 32.9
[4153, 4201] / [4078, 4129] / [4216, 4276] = 0.08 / 32.9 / 33.4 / 33.1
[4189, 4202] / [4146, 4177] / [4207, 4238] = -0.04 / 29.5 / 33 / 31.5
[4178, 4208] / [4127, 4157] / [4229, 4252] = 0.02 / 31.4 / 34.1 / 32.8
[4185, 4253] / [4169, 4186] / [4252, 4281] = -0.02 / 30.9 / 34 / 32.4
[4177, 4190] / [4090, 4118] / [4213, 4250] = 0.05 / 32.4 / 33.4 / 33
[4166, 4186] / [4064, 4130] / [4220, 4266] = 0.08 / 32.4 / 33.5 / 33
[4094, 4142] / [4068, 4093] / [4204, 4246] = 0.02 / 32.5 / 33.3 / 32.7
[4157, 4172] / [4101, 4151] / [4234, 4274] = 0.15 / 32.8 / 34.2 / 33.2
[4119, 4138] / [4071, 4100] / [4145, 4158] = -0.05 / 31.7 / 30.5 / 30.9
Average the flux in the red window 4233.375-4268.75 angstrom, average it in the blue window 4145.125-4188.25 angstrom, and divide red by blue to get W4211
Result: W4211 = 1.1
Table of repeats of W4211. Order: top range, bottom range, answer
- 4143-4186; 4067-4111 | 0.95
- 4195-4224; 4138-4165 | 1.08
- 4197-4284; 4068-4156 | 1.04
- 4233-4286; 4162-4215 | 1.07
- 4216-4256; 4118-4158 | 1.04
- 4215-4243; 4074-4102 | 1.03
